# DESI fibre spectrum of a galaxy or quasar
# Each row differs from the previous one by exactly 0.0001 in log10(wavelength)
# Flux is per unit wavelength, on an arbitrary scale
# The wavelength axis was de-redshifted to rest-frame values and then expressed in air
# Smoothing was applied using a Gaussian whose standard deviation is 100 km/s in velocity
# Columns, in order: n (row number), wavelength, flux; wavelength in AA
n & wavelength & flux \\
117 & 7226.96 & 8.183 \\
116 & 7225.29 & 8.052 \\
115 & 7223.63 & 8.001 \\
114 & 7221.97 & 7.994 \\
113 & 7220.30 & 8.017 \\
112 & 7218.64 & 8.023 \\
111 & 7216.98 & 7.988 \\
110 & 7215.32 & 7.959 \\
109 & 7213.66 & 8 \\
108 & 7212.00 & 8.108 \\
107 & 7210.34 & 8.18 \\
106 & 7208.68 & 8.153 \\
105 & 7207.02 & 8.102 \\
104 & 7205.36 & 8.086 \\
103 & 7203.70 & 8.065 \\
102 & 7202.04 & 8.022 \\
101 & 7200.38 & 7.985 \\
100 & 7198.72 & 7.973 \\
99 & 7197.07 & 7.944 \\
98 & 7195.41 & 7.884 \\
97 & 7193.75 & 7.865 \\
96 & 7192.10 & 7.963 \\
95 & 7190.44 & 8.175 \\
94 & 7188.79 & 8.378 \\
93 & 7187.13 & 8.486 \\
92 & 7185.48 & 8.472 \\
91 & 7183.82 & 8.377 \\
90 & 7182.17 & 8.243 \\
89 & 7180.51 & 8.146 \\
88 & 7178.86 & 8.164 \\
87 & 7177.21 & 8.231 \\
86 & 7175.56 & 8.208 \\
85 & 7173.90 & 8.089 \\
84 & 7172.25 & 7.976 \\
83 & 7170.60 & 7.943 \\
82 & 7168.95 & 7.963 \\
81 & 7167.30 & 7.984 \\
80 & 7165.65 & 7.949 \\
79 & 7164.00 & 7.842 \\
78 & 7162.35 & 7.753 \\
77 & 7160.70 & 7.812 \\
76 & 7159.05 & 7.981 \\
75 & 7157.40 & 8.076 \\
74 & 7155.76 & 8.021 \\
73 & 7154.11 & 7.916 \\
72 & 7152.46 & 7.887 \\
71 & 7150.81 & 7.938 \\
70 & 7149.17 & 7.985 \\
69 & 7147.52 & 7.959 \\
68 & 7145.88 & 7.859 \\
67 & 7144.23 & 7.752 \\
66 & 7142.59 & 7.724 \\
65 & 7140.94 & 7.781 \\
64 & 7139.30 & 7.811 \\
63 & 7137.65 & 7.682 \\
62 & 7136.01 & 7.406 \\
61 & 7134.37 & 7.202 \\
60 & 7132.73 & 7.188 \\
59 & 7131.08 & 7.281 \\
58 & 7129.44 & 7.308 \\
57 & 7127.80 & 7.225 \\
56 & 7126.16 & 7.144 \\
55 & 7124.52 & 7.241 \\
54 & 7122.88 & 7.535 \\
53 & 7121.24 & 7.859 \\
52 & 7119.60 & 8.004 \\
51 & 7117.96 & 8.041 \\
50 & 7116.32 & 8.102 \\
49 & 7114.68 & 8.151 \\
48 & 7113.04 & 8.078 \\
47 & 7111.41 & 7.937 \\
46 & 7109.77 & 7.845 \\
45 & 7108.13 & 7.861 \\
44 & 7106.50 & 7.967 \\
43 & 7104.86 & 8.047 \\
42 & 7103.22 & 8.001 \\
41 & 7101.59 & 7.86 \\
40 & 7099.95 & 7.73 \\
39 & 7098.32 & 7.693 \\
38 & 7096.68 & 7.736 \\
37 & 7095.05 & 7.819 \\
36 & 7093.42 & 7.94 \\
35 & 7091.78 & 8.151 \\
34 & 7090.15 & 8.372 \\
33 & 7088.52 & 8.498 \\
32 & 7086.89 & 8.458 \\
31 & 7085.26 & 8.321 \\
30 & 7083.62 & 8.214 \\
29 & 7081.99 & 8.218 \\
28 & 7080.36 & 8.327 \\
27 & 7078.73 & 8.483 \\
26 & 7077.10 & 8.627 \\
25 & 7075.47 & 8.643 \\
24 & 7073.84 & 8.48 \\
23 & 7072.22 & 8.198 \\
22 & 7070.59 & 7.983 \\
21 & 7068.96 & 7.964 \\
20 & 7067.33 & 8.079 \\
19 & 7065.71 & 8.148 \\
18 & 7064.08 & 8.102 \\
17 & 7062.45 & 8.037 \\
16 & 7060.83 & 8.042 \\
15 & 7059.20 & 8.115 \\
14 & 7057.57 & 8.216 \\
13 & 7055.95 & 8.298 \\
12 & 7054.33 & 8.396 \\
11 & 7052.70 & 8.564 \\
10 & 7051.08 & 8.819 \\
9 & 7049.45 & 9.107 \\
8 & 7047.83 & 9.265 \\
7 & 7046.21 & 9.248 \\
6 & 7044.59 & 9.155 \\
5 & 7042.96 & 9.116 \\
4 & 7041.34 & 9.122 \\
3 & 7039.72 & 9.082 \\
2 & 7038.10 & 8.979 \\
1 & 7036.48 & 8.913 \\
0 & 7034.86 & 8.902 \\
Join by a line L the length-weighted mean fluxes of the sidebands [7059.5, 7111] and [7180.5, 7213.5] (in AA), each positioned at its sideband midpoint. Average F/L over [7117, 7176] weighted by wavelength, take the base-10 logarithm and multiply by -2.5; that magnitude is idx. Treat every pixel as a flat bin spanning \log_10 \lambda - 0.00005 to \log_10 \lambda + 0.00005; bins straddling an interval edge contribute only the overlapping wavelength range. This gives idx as 0.05 mag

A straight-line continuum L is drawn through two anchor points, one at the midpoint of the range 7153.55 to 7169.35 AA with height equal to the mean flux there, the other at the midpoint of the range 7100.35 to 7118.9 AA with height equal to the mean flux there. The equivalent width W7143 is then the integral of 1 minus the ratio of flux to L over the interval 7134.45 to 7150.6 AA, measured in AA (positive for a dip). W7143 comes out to 0.40 AA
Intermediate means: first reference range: 7.98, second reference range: 7.93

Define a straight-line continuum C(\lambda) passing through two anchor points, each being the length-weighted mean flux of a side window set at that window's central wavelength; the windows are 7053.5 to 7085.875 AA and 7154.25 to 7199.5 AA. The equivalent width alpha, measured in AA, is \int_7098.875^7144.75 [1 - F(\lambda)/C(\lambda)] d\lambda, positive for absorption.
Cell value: 2.6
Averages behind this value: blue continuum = 8.24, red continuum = 8.07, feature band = 7.71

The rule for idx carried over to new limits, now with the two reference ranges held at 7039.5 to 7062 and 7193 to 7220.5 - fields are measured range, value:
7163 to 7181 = 0.02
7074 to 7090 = 0.02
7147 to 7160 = 0.04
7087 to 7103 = 0.07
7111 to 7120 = 0.05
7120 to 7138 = 0.14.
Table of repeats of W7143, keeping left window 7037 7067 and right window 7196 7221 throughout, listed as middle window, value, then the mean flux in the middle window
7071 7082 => 0.17 AA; 8.43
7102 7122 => 1.01 AA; 7.99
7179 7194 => -0.22 AA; 8.25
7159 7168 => 0.37 AA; 7.87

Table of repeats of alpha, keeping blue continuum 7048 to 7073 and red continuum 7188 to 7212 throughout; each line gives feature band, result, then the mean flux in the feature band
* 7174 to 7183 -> -0.1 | 8.19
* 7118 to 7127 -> 0.7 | 7.6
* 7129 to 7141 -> 1.1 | 7.44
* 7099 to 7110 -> 0.4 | 7.9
